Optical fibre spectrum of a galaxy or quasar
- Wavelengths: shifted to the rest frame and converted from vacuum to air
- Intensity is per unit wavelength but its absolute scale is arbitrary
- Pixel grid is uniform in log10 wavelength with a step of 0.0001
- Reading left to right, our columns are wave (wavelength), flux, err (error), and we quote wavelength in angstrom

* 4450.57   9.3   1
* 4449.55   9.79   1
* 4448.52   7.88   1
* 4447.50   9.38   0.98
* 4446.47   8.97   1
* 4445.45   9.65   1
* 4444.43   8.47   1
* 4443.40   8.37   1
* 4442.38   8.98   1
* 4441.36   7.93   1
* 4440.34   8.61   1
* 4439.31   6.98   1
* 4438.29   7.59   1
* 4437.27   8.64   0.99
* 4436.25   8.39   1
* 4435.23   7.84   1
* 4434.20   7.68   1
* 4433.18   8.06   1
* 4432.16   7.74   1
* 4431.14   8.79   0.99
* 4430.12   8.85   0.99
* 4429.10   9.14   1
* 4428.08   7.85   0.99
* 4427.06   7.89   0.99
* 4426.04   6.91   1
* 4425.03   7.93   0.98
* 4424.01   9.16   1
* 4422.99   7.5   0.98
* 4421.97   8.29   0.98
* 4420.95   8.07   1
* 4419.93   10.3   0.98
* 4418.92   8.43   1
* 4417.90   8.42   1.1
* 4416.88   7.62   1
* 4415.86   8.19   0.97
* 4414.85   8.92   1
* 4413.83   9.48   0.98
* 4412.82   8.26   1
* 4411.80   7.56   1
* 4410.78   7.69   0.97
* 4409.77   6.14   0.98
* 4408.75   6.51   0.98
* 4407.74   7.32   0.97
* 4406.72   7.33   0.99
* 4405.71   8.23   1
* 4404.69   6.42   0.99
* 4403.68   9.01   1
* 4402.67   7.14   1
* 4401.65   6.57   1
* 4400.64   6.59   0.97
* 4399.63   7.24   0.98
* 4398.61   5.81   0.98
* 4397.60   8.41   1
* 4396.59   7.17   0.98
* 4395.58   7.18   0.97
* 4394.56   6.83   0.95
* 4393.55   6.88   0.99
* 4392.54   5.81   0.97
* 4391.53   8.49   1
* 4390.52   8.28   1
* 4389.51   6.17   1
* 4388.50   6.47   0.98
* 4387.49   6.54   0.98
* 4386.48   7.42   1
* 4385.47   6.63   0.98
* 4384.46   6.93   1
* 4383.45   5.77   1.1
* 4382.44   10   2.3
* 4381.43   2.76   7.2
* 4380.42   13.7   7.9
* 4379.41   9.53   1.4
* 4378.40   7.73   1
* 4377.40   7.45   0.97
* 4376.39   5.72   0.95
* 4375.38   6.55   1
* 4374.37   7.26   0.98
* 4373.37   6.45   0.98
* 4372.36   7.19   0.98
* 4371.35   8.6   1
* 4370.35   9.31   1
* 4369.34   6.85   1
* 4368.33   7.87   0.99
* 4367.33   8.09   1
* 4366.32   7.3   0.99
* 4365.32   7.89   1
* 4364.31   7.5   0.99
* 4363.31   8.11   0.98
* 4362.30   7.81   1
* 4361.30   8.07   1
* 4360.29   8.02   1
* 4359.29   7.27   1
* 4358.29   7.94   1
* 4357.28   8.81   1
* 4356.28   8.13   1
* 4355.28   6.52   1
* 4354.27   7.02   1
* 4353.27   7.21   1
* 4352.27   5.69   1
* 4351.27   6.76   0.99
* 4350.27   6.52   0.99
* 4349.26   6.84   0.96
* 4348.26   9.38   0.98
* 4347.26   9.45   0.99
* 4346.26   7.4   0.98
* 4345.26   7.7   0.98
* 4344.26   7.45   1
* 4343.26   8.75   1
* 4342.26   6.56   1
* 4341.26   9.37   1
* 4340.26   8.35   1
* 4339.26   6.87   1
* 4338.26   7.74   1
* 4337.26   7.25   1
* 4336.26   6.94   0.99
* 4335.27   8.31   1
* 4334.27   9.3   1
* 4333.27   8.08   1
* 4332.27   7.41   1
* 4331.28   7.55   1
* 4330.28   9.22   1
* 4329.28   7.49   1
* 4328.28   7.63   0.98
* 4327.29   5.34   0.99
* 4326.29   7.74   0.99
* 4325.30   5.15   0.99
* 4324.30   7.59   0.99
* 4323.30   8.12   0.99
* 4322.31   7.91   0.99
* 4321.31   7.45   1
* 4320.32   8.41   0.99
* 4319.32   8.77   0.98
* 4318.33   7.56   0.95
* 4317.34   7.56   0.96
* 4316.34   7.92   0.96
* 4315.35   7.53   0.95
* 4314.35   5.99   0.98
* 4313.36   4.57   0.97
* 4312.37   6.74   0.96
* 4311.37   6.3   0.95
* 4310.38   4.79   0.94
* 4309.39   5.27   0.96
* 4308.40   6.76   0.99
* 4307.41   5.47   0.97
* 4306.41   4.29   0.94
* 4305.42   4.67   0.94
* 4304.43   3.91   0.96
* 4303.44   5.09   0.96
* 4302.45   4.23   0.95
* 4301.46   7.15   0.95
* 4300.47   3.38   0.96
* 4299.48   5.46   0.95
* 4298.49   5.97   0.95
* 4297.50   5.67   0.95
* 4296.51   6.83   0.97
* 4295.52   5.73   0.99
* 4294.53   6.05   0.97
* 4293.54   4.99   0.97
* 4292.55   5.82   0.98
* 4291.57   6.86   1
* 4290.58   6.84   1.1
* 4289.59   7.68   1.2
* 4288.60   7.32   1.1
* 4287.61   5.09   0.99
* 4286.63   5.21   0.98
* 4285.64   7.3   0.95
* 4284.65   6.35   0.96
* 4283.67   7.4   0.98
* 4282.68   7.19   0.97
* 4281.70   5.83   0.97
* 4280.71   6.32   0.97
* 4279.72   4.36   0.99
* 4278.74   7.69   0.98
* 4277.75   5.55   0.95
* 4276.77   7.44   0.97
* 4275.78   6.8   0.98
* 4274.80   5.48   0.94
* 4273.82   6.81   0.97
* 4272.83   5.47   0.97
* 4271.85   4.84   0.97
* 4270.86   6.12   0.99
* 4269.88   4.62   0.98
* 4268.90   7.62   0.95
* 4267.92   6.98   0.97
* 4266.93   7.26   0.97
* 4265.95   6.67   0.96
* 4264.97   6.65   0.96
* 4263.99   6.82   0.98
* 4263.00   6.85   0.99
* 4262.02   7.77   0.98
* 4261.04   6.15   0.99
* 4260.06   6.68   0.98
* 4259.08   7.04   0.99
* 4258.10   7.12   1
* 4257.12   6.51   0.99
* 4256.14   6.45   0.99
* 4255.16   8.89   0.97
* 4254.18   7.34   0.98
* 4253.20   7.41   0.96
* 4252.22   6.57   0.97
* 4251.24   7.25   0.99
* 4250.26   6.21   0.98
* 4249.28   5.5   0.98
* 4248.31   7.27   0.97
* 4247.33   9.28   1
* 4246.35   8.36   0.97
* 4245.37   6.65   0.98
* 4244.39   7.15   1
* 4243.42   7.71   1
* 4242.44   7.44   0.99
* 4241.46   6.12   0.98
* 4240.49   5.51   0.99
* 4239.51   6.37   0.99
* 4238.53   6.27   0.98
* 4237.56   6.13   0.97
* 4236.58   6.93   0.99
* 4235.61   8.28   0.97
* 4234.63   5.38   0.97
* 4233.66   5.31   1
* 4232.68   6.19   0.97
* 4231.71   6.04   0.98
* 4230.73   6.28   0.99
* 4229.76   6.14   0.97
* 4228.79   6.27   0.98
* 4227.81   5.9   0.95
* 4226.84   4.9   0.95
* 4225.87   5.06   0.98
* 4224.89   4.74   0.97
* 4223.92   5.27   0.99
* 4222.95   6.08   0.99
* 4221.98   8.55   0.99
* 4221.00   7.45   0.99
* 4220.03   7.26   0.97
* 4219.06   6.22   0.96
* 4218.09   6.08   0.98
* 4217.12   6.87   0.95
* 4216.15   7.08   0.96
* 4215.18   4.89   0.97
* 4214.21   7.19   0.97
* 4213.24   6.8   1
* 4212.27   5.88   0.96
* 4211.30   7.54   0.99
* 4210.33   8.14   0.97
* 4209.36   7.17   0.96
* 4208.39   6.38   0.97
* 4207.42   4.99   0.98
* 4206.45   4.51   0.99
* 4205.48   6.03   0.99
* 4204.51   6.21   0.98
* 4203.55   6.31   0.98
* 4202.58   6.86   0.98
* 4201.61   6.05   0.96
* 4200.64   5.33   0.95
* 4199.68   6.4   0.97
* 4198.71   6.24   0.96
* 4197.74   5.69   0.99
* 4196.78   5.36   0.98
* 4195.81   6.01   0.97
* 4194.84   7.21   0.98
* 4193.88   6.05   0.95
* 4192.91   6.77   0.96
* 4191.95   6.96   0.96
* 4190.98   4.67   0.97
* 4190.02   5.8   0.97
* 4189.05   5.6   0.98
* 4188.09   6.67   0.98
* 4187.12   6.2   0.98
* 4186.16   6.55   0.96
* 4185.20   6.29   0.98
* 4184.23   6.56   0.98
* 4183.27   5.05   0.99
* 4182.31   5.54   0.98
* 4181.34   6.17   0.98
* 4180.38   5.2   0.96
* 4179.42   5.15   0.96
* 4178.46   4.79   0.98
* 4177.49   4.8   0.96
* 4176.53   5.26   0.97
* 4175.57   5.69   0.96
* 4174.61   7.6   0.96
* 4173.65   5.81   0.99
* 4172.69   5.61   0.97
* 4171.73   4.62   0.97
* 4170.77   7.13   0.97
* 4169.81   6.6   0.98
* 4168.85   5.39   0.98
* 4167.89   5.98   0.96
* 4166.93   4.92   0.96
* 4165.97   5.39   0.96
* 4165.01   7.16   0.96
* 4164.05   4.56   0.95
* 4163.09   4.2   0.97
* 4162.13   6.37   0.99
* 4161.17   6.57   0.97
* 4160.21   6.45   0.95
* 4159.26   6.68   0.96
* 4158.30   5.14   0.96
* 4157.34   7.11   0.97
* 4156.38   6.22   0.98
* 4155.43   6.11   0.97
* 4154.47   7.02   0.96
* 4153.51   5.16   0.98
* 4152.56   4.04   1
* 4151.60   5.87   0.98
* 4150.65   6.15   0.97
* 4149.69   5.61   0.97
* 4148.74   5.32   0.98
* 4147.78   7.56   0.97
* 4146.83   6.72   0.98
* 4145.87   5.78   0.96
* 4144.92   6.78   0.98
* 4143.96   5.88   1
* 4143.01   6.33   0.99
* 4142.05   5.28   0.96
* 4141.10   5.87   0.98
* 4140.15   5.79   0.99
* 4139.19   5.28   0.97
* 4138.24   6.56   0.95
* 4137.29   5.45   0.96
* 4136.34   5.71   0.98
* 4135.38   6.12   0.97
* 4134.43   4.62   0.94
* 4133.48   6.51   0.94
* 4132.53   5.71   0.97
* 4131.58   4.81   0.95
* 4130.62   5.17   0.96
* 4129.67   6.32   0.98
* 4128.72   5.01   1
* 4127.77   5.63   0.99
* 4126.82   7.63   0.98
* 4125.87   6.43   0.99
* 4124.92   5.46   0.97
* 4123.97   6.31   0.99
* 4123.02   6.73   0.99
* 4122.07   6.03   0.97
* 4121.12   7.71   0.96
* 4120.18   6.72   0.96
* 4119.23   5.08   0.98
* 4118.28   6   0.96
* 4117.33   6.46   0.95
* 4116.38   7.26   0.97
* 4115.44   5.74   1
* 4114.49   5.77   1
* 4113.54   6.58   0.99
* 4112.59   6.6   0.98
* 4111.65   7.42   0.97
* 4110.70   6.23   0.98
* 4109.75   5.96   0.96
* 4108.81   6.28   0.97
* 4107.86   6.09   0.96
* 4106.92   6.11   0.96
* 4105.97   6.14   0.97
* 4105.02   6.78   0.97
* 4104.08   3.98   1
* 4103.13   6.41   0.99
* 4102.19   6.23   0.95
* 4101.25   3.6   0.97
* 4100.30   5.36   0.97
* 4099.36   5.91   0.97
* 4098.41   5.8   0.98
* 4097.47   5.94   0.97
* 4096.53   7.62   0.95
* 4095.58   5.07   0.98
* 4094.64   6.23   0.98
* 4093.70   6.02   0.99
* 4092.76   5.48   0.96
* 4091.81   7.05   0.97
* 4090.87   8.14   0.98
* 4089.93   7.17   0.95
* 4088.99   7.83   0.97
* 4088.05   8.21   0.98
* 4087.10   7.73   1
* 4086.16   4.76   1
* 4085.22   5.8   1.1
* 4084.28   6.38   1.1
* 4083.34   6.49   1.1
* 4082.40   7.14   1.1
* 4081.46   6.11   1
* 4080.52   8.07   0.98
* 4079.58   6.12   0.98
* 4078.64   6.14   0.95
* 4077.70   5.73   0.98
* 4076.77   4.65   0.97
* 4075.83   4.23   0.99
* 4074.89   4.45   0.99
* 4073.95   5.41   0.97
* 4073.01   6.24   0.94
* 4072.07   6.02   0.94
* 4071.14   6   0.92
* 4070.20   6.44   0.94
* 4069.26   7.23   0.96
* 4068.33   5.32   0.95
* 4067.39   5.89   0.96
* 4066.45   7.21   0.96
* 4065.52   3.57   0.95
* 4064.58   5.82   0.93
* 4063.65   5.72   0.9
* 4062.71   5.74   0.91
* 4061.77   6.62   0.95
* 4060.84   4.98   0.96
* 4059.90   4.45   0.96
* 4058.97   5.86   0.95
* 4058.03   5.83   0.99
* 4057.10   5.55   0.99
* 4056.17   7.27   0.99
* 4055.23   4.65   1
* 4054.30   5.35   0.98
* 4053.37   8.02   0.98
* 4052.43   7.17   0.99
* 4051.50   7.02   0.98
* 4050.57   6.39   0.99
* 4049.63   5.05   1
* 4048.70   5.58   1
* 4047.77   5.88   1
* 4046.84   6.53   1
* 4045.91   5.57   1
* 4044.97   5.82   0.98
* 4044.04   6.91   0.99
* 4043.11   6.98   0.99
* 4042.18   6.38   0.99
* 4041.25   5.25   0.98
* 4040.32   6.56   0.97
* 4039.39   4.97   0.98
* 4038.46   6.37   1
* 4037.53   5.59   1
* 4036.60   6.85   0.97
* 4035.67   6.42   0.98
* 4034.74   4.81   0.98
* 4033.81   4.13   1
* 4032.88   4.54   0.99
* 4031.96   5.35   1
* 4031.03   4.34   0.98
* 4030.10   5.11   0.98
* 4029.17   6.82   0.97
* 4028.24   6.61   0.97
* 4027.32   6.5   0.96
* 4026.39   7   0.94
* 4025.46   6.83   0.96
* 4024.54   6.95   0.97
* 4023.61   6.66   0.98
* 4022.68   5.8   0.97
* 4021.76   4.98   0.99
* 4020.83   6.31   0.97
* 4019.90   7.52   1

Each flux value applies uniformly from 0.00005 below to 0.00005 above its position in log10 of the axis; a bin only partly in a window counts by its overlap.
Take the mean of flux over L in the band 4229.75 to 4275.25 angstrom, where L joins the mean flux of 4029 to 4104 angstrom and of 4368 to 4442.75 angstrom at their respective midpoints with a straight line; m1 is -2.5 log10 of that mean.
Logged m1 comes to 0.04 mag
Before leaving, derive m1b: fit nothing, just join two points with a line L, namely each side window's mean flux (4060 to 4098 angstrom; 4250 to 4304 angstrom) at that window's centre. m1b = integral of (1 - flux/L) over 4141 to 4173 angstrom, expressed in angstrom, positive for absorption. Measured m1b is 1.60 angstrom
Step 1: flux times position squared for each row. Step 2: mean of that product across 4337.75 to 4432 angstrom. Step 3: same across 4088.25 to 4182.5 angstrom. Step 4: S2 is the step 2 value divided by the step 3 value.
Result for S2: 1.44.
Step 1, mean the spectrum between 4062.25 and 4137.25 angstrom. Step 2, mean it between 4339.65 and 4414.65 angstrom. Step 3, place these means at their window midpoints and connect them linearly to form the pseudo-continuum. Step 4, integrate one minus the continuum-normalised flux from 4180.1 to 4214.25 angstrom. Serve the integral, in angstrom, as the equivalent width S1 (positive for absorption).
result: 2.2 angstrom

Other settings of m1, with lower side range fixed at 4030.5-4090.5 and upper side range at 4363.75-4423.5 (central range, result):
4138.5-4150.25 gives 0.06 mag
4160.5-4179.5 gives 0.14 mag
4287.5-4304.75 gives 0.22 mag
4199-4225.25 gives 0.05 mag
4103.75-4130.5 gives 0.00 mag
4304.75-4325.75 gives 0.09 mag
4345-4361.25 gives -0.03 mag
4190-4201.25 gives 0.10 mag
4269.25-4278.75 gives 0.16 mag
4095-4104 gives 0.09 mag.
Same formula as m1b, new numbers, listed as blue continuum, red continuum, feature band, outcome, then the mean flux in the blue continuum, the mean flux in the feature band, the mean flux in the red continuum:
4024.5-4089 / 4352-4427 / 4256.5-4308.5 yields 6.8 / 6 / 6.15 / 7.58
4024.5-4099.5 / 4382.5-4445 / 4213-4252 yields 2.1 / 6.07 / 6.51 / 7.72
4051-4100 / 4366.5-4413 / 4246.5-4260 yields -0.7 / 6.15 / 7.16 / 7.34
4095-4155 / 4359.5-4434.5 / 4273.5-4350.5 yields 4.2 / 5.99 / 6.76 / 7.67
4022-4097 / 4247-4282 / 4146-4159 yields 0.7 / 6.08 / 6.01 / 6.65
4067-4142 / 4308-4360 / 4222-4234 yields 1.8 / 6.1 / 5.8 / 7.4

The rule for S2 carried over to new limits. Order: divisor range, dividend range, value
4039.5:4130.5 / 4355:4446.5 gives 1.47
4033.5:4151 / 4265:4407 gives 1.30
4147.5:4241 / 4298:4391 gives 1.27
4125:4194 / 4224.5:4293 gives 1.17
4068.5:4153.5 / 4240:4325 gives 1.16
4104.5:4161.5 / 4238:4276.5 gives 1.18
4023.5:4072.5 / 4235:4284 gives 1.25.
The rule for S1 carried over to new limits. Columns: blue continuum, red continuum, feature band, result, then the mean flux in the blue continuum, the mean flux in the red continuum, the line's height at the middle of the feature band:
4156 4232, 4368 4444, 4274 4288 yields 0.89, 6.06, 7.71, 6.74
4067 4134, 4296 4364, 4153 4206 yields 4.20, 6.16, 7.04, 6.46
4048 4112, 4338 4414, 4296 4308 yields 3.27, 6.07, 7.49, 7.13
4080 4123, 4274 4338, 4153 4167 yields 0.96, 6.35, 6.54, 6.4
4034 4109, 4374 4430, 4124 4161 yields 2.58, 6.05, 7.6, 6.38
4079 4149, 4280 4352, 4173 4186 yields 1.39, 6.2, 6.8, 6.39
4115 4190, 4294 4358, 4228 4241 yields 0.35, 5.93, 6.93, 6.4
